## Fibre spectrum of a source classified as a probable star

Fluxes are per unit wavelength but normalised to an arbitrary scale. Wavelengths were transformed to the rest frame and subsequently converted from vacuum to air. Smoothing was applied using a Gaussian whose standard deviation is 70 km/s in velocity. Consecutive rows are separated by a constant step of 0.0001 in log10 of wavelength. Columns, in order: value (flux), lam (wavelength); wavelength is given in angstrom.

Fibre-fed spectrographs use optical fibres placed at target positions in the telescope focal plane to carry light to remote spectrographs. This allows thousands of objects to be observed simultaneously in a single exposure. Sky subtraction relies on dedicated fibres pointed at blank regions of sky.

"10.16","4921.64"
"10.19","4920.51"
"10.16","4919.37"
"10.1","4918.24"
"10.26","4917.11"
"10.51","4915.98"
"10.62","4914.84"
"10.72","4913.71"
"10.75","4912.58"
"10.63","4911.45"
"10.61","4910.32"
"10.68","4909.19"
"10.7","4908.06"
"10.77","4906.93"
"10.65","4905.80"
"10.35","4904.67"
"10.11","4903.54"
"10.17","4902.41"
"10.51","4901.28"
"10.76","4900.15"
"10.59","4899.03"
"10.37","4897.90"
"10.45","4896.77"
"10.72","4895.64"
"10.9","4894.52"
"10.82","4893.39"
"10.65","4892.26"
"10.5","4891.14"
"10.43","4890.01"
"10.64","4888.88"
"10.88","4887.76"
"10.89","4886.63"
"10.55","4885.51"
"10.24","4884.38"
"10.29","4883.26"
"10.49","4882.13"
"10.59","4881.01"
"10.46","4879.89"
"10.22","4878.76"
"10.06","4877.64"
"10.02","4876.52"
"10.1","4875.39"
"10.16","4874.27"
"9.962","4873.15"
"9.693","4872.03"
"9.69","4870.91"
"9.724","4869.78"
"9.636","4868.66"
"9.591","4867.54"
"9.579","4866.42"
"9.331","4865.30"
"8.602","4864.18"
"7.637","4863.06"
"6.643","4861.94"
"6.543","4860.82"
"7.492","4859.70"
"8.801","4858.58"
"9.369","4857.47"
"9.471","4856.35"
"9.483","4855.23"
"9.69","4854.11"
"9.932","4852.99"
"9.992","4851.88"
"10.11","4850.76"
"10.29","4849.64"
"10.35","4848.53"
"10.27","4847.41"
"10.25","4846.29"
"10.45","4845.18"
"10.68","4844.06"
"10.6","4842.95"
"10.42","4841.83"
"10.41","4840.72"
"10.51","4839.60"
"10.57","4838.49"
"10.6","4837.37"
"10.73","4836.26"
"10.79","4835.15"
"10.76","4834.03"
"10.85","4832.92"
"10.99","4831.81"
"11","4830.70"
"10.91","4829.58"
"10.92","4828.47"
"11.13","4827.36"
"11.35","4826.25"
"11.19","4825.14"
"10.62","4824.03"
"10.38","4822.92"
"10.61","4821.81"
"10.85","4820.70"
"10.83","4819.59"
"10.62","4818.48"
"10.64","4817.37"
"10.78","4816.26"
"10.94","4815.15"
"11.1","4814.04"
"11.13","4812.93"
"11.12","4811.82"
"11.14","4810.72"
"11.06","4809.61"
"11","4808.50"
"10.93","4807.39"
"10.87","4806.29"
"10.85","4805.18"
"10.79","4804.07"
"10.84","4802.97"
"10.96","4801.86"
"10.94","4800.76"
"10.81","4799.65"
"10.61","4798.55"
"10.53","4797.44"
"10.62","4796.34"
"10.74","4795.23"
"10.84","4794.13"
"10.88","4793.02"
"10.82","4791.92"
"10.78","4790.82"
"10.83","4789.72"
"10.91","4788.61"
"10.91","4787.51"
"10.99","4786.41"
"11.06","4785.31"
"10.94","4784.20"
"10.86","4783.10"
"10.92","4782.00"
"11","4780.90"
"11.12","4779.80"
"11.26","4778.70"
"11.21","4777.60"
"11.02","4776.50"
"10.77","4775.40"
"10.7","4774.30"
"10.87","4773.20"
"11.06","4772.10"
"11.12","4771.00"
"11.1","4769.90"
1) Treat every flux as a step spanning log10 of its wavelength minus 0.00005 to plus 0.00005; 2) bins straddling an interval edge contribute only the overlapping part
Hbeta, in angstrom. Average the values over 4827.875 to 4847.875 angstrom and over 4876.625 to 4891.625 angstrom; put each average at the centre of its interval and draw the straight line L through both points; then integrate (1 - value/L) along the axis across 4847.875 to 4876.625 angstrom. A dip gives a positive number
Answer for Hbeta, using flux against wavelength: 3.43 angstrom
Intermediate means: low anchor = 10.7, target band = 9.29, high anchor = 10.5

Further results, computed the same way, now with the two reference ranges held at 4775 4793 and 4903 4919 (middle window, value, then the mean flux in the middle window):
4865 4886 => 1.2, 10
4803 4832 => -0.2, 10.9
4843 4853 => 0.4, 10.3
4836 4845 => 0.2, 10.6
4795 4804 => 0.1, 10.8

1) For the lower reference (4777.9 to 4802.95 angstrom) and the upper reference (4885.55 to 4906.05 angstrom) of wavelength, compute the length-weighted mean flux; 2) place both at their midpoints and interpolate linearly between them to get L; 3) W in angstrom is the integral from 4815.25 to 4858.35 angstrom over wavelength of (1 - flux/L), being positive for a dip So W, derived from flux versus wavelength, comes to 1.0 angstrom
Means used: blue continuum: 10.9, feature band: 10.5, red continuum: 10.6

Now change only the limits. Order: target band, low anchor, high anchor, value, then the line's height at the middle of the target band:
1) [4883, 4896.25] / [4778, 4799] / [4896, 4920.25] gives -0.1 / 10.6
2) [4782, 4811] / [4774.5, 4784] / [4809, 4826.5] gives 0.2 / 11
